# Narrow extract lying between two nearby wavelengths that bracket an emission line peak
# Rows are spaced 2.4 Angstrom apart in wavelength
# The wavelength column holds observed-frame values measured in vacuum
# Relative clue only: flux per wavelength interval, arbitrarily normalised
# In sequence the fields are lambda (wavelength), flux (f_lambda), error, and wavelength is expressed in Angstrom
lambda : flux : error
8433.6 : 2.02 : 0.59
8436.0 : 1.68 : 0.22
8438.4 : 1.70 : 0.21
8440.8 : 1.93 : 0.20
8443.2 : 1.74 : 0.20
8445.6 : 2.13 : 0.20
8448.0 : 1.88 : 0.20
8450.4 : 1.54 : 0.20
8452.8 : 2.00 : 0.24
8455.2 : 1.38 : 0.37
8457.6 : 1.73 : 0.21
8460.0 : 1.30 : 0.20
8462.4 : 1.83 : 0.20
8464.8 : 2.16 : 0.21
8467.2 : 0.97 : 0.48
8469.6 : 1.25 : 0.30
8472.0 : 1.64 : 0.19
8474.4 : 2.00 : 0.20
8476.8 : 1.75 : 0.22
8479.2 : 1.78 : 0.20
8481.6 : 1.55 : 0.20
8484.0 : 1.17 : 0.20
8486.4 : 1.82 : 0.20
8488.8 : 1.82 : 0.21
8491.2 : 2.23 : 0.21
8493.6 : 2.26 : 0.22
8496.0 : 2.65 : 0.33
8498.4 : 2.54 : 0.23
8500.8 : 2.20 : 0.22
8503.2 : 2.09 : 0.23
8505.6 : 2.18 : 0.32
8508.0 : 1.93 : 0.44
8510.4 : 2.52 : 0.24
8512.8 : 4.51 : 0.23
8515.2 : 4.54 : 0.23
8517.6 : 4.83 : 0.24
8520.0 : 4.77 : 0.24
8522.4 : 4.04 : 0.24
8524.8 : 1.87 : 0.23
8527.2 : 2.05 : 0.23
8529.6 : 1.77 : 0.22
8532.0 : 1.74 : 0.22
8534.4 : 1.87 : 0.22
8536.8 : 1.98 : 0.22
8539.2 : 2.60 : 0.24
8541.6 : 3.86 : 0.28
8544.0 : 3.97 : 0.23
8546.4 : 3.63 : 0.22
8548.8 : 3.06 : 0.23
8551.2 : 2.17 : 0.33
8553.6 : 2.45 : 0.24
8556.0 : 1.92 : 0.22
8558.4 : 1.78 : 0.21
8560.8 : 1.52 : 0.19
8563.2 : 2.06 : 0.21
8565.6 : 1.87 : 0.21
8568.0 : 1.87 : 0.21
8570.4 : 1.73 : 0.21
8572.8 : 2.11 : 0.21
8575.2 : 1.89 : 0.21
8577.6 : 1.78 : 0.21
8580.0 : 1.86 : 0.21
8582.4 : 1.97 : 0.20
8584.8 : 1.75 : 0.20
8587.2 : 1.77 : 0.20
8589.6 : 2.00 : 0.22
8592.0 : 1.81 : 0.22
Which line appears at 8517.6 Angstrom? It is Halpha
